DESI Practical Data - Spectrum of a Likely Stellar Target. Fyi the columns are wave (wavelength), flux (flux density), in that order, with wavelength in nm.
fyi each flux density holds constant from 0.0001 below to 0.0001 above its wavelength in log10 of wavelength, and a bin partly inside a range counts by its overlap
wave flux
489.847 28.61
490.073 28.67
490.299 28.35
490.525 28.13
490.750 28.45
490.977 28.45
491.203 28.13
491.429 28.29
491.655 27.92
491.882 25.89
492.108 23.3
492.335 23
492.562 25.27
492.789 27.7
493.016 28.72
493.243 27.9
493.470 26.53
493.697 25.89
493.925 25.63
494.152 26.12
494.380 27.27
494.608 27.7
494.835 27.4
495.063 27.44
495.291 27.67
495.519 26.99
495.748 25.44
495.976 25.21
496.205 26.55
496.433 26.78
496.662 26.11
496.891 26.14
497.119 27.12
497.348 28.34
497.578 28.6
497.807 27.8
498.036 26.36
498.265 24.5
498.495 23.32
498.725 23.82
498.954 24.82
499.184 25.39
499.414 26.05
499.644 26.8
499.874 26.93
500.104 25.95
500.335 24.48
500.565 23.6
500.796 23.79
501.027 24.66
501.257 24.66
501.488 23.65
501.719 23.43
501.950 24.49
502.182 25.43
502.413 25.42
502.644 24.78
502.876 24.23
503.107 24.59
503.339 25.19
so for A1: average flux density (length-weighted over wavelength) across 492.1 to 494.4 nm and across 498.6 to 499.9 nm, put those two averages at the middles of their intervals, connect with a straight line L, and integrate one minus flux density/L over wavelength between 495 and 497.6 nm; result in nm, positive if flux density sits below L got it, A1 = -0.09 nm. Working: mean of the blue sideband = 26.2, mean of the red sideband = 25.5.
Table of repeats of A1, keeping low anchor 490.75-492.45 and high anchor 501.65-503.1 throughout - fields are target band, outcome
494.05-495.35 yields -0.06 nm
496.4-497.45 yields -0.05 nm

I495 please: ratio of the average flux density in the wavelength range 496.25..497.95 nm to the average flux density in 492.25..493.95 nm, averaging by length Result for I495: 1.0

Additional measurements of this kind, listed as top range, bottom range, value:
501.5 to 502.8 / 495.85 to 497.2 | 0.94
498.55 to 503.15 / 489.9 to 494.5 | 0.92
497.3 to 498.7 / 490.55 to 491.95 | 0.94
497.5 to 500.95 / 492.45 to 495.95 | 0.95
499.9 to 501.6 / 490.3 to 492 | 0.88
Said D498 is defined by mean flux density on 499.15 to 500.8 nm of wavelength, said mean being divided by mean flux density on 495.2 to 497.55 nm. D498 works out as 1.0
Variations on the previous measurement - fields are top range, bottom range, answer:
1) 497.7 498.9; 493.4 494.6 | 0.95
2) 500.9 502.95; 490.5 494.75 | 0.91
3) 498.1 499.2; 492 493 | 0.97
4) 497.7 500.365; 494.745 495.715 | 0.94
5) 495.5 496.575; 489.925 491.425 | 0.92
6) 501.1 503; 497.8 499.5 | 0.98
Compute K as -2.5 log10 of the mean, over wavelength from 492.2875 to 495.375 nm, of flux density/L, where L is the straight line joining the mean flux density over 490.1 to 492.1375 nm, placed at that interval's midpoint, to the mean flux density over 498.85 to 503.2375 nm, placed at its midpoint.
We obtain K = 0.00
